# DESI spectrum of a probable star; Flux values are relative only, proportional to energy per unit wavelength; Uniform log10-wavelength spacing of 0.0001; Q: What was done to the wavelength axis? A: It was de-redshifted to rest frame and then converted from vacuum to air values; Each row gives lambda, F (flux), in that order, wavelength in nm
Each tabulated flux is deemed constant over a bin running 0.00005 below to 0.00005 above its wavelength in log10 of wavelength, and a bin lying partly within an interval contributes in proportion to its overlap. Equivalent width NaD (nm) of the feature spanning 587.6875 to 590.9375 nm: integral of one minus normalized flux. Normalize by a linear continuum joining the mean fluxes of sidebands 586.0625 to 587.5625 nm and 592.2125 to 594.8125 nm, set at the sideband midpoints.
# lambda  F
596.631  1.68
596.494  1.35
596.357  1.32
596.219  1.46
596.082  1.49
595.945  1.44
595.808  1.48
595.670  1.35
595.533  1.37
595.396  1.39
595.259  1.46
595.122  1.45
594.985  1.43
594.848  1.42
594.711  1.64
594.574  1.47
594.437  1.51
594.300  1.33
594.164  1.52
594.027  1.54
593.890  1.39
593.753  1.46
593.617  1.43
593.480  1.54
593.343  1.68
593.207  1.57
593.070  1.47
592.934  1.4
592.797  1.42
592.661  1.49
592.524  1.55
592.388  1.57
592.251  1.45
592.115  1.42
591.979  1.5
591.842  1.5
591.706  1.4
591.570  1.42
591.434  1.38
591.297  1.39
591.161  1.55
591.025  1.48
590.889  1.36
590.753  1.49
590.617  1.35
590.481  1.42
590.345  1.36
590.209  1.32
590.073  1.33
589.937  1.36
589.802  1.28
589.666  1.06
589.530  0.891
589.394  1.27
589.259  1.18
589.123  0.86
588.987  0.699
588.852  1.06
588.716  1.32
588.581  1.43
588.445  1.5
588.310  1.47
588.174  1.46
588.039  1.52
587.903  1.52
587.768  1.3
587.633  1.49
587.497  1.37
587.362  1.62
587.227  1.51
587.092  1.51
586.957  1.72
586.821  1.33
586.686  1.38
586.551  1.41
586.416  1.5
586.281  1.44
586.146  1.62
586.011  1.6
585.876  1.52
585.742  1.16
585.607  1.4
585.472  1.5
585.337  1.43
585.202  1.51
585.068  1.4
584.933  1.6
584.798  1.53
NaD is 0.46 nm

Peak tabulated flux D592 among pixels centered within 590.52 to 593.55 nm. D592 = 1.68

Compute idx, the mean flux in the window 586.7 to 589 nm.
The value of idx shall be 1.42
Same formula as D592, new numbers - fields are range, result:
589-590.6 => 1.42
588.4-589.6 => 1.5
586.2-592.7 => 1.72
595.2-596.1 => 1.49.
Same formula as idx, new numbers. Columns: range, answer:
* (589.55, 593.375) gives 1.42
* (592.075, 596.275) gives 1.47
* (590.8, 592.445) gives 1.45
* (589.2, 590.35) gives 1.22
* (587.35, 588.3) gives 1.46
